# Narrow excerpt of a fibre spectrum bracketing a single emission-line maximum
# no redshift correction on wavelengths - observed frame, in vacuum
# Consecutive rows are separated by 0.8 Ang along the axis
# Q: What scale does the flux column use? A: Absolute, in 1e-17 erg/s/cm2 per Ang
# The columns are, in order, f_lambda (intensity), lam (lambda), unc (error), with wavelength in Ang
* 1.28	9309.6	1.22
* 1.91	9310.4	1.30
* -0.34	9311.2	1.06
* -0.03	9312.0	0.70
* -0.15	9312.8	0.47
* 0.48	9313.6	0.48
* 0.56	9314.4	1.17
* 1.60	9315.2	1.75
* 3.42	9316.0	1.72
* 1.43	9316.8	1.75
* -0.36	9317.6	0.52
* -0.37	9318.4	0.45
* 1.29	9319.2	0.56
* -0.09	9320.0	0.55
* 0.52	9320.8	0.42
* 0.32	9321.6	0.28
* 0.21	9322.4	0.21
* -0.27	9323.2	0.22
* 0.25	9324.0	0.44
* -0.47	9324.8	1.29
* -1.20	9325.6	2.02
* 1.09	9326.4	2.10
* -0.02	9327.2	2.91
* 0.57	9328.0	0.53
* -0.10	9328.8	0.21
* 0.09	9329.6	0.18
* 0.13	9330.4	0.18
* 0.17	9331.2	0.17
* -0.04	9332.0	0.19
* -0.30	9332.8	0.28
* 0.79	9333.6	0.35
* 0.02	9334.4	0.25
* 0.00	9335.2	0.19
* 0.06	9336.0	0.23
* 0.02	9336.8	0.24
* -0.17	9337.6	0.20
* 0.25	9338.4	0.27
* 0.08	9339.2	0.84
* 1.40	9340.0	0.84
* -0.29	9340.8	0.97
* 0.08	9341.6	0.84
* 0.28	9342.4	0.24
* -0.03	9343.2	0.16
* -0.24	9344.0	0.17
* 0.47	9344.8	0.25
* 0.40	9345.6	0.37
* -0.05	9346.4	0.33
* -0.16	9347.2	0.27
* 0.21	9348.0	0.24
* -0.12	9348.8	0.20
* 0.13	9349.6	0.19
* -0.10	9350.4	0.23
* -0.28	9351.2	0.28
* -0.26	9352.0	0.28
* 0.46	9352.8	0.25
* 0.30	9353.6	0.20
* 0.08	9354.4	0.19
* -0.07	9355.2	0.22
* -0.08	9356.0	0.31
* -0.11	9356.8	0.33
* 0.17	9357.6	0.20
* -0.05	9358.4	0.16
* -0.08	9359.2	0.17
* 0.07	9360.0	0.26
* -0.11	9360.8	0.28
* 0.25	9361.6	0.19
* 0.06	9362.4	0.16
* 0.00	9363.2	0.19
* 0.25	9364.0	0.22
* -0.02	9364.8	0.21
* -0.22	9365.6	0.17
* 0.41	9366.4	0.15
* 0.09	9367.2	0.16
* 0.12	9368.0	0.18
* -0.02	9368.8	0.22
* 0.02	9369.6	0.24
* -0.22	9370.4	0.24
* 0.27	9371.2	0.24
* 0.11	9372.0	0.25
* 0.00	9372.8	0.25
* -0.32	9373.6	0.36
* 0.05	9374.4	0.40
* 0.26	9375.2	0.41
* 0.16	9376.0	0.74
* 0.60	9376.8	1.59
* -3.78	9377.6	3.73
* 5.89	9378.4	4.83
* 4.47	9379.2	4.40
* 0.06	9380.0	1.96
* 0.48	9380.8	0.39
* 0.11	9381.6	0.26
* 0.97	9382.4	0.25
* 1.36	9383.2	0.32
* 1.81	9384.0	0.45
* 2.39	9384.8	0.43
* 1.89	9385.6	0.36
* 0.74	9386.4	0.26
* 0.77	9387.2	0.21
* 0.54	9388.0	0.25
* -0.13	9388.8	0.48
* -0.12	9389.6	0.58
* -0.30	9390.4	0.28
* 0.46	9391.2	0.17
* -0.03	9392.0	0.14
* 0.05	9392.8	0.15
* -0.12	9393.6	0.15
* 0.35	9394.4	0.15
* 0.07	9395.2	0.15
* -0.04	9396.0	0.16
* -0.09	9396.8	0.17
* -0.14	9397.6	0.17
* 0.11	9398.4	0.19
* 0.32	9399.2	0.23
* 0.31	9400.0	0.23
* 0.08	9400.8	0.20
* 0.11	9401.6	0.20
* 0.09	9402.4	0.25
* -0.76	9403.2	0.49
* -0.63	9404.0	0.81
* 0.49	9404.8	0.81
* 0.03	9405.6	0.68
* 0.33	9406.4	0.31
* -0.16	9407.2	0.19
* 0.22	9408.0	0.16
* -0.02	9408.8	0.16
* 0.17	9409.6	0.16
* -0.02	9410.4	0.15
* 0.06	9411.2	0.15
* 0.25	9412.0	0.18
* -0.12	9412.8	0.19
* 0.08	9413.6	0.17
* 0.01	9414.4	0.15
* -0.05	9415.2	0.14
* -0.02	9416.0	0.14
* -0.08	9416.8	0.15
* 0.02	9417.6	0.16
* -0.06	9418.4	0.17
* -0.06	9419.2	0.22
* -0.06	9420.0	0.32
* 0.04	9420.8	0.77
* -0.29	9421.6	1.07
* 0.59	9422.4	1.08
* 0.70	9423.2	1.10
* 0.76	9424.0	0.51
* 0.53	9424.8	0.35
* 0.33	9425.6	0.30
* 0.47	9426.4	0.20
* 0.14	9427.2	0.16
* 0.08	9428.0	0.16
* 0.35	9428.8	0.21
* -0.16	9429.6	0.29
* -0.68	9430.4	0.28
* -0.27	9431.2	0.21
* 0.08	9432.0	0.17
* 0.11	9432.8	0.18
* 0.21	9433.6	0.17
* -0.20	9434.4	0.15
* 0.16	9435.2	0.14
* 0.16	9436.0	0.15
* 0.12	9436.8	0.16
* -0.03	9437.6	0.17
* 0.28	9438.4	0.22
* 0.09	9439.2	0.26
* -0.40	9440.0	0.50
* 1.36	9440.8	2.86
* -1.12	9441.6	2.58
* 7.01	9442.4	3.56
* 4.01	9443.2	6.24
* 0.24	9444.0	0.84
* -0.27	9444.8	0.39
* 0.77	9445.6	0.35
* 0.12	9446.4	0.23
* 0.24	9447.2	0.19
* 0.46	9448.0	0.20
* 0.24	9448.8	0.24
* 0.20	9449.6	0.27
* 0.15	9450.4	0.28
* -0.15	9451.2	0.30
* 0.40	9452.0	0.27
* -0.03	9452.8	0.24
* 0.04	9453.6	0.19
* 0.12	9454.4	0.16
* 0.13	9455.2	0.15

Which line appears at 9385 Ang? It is [O III] 5007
